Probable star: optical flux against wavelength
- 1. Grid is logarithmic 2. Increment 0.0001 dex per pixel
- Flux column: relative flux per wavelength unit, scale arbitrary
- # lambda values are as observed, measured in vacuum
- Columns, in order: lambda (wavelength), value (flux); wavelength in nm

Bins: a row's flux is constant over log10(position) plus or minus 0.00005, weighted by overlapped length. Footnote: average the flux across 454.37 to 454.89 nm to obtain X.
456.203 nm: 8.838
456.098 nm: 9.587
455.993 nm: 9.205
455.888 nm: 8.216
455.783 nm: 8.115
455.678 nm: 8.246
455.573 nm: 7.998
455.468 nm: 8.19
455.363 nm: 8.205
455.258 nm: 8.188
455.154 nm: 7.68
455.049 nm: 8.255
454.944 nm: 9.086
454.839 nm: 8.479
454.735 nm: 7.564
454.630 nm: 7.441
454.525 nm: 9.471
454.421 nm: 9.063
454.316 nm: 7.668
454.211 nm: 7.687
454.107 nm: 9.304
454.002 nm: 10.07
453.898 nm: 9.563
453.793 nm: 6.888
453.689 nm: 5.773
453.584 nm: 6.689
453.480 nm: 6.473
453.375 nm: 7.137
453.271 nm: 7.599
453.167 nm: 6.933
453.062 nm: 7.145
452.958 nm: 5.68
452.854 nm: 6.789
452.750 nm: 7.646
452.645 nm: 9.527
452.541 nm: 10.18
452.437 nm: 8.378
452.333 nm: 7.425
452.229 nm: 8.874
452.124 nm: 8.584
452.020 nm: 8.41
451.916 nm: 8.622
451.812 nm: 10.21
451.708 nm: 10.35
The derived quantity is 8.41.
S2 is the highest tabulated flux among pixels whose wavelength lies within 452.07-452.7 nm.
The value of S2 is 10.18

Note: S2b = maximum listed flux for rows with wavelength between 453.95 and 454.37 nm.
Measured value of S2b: 10.07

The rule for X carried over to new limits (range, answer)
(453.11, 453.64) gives 6.95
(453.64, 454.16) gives 8.34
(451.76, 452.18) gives 8.94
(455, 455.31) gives 8.05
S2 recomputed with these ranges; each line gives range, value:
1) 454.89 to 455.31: 9.086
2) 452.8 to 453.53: 7.599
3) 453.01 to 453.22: 7.145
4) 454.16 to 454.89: 9.471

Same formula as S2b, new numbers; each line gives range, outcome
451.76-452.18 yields 10.21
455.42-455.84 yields 8.246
